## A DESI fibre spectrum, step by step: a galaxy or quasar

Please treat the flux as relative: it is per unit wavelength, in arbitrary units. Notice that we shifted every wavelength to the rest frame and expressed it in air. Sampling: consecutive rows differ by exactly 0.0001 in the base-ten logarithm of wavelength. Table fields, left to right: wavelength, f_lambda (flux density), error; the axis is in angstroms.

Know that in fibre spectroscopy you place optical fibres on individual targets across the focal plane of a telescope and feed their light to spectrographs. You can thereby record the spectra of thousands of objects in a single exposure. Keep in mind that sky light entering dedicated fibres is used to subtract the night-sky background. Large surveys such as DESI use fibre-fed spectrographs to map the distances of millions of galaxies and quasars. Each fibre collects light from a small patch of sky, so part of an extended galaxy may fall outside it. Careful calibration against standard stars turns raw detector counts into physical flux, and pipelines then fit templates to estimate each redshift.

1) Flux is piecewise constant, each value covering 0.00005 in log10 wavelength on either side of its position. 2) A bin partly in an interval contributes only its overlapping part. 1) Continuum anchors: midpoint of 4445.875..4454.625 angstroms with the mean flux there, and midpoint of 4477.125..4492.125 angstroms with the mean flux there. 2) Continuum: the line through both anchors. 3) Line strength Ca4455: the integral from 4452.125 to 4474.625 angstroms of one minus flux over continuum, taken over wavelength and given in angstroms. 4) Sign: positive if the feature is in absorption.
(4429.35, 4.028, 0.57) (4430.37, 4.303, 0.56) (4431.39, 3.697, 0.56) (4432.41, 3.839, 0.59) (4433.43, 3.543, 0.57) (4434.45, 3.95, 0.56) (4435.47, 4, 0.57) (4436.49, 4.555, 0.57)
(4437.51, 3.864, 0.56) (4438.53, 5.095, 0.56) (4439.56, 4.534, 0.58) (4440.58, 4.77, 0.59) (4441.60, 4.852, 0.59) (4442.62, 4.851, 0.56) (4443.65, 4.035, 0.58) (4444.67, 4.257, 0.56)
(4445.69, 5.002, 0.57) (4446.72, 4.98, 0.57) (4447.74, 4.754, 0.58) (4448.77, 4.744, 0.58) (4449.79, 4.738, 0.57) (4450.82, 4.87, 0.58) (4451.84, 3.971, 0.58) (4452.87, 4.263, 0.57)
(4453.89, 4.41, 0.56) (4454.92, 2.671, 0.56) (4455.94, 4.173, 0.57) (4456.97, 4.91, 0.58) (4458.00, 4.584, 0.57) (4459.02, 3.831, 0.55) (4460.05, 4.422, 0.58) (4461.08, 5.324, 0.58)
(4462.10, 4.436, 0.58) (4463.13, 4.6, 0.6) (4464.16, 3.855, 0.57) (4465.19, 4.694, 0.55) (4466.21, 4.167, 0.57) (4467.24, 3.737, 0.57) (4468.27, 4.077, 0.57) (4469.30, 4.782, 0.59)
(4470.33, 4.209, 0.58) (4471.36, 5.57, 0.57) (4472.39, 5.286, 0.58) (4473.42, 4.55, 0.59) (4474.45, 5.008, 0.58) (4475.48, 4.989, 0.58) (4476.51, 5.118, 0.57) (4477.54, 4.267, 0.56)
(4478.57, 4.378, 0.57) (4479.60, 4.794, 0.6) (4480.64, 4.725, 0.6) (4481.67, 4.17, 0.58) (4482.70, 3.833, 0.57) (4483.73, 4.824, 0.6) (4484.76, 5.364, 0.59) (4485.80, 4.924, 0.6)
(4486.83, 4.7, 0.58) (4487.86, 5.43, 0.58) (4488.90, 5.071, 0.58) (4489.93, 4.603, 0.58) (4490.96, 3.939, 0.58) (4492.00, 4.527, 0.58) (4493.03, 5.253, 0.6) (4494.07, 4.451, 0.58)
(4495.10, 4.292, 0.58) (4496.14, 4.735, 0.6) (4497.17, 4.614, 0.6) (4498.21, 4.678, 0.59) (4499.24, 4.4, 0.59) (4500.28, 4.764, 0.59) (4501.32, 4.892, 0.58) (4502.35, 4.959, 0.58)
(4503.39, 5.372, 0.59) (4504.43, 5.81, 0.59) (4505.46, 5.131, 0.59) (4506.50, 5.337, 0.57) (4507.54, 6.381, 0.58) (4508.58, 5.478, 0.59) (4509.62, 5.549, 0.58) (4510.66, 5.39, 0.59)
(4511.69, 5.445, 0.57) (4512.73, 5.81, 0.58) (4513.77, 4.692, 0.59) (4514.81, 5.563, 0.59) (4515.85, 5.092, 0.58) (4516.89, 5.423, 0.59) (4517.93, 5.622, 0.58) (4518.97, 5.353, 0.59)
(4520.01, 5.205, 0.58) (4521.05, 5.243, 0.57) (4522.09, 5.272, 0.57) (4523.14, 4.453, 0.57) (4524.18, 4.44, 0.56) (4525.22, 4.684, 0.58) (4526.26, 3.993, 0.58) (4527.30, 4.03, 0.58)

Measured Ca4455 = 0.8 angstroms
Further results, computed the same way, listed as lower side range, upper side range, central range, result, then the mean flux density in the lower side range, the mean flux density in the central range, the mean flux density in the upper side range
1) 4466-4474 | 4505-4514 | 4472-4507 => 1.5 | 4.56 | 4.8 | 5.49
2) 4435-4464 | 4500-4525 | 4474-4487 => 0.5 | 4.47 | 4.7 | 5.28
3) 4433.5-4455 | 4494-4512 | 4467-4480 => 0.2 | 4.45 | 4.69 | 5.11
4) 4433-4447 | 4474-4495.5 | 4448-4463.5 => 0.5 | 4.45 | 4.4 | 4.7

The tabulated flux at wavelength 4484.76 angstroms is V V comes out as 5.364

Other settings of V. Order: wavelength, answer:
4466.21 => 4.167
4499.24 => 4.4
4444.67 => 4.257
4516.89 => 5.423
